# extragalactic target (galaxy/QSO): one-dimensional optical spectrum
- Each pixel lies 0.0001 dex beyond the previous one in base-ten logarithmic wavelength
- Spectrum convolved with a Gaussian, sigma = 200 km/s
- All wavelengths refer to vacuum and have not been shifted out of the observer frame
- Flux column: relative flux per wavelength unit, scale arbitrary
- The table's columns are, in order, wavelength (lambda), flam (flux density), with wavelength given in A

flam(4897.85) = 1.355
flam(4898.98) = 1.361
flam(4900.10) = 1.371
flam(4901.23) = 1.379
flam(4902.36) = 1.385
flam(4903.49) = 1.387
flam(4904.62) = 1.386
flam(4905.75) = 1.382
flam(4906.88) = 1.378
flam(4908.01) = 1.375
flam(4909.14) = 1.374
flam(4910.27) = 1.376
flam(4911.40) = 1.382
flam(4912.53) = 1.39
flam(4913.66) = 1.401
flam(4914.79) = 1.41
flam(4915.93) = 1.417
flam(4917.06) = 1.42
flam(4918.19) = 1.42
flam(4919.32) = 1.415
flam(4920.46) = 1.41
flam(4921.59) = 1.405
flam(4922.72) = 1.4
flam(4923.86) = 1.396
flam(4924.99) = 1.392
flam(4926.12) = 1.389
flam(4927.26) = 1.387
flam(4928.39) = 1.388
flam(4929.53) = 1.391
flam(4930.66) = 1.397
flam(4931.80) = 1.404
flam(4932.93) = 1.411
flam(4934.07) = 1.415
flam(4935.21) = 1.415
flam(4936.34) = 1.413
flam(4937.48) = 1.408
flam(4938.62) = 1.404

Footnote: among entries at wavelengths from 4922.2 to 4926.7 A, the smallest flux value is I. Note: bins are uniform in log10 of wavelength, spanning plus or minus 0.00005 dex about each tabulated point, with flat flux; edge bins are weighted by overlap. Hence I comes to 1.389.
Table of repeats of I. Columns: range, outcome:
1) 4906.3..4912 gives 1.374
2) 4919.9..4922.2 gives 1.405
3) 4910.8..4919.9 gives 1.382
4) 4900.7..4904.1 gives 1.379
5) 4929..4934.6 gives 1.391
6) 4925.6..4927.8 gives 1.387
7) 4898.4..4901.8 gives 1.361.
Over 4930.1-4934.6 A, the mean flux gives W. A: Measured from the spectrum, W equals 1.41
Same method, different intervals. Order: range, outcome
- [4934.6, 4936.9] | 1.42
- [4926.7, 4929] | 1.39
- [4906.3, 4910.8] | 1.38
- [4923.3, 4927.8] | 1.39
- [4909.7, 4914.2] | 1.39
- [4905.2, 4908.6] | 1.38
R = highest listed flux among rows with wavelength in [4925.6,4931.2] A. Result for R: 1.397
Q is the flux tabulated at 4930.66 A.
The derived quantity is 1.397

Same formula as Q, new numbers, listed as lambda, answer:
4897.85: 1.355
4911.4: 1.382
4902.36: 1.385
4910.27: 1.376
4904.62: 1.386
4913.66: 1.401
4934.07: 1.415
